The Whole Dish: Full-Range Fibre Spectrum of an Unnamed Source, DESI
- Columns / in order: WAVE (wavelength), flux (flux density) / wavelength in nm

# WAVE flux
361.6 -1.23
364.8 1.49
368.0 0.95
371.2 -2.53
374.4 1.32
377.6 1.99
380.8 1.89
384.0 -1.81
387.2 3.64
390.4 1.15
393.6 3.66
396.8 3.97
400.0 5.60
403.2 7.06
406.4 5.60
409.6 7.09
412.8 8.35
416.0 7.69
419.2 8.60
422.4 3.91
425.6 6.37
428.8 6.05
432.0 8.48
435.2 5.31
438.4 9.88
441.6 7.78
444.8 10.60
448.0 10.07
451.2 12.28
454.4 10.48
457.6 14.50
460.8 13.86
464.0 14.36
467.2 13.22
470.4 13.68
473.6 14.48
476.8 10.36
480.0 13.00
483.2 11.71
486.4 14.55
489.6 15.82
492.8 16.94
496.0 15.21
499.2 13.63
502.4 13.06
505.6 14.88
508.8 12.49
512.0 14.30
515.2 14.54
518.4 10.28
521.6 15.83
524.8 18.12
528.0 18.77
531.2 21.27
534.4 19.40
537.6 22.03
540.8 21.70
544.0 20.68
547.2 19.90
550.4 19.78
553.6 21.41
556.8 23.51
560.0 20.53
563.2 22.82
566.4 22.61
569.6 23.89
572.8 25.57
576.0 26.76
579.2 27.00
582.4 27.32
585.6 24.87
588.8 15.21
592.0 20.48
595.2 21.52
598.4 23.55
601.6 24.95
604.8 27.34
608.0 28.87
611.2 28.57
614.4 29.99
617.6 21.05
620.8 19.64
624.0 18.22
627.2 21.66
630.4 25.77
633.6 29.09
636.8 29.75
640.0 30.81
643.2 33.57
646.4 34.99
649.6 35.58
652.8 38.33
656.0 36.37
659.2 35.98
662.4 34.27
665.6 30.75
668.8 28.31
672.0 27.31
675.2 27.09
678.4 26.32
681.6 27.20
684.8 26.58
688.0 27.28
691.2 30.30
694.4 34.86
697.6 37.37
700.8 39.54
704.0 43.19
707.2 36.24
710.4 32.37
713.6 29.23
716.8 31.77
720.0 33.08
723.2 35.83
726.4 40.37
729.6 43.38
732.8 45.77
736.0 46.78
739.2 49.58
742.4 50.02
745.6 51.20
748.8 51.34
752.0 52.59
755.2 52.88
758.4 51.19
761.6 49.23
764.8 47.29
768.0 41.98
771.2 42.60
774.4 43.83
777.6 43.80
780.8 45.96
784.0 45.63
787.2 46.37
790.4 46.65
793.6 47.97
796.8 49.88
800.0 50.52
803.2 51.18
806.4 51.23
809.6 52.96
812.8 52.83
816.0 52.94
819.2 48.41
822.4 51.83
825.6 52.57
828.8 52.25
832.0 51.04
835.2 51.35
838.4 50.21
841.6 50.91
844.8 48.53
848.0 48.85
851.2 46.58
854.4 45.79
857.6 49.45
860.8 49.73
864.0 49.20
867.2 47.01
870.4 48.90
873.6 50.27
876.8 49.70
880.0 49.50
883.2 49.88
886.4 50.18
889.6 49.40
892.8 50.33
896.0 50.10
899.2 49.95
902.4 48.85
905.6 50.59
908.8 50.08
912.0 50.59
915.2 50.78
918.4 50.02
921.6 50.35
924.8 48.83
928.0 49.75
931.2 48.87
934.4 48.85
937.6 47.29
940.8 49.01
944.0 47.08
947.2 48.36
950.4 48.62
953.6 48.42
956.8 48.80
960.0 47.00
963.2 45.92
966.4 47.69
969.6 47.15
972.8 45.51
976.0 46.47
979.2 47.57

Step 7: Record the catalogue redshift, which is 0.00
